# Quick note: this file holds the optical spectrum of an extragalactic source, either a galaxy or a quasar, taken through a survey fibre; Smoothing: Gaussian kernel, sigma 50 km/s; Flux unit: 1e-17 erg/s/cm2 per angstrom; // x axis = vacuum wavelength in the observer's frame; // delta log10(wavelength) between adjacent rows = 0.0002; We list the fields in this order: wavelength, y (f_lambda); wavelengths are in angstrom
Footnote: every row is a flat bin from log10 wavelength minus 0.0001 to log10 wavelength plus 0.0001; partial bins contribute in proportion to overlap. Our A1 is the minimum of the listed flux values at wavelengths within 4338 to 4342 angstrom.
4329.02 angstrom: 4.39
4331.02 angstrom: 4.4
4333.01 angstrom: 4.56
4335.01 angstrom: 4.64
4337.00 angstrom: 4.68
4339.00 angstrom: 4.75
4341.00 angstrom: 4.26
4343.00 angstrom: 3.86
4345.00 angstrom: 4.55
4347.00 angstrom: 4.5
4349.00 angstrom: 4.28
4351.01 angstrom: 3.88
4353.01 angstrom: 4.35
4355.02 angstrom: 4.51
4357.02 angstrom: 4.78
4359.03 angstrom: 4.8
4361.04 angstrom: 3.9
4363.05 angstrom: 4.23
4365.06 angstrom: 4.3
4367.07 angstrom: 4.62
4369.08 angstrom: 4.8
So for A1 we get 4.26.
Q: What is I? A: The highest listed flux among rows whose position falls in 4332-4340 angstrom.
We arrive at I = 4.75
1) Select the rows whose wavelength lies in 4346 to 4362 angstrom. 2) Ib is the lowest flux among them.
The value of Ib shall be 3.88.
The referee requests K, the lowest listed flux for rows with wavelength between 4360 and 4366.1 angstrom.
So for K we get 3.9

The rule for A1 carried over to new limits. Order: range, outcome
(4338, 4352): 3.86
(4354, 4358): 4.51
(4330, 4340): 4.4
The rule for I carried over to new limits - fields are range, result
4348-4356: 4.51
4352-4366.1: 4.8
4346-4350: 4.5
